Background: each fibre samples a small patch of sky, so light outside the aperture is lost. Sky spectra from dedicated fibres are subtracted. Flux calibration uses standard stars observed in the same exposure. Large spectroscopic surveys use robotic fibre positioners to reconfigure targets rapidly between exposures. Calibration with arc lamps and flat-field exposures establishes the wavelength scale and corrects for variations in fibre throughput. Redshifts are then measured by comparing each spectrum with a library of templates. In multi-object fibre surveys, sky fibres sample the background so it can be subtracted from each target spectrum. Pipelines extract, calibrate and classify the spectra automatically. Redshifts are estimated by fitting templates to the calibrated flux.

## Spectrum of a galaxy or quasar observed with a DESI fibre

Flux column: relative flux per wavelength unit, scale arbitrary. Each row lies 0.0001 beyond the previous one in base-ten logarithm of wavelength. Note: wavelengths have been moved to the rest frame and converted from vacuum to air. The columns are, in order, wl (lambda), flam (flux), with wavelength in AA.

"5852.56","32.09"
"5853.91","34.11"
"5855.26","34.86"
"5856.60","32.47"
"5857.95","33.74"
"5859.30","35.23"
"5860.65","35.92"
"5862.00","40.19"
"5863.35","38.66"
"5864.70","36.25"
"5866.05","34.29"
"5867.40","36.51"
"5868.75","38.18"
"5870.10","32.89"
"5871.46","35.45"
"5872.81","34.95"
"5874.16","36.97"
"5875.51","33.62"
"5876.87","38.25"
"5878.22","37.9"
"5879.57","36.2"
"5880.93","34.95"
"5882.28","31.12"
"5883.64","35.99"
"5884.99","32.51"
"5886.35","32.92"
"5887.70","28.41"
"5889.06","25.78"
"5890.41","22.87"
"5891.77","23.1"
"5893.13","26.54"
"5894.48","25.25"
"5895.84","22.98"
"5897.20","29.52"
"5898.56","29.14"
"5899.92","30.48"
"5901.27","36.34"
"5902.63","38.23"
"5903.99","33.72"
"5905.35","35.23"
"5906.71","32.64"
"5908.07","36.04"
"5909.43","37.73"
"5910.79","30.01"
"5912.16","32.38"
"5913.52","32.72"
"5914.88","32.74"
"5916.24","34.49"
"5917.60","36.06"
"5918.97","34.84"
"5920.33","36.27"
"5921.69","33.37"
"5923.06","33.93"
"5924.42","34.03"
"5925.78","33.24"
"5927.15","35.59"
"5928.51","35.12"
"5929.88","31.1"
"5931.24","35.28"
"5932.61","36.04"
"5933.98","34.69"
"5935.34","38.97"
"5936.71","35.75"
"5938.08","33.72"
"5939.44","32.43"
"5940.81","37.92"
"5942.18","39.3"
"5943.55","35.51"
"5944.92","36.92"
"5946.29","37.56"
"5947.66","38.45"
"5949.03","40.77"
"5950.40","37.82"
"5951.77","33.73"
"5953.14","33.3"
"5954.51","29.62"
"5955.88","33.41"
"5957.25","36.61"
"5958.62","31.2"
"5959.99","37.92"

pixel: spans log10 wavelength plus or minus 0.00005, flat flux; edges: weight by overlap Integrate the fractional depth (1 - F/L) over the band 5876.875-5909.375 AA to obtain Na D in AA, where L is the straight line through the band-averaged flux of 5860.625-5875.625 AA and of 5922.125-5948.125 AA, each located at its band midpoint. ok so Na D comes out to 4.1 AA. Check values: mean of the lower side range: 36.3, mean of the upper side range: 35.5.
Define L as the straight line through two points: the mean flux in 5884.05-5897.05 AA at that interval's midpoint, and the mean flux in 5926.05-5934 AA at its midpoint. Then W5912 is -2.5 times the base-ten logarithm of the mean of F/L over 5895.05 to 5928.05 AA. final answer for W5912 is -0.08 mag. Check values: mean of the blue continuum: 27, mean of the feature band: 33.4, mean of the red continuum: 34.5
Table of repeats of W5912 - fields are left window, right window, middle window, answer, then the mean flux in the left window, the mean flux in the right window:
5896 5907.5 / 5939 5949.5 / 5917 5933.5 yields 0.02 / 32.7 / 37.4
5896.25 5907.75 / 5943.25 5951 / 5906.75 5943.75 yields 0.02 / 33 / 37.9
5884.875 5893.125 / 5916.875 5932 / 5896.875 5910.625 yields -0.12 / 27.2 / 34.4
